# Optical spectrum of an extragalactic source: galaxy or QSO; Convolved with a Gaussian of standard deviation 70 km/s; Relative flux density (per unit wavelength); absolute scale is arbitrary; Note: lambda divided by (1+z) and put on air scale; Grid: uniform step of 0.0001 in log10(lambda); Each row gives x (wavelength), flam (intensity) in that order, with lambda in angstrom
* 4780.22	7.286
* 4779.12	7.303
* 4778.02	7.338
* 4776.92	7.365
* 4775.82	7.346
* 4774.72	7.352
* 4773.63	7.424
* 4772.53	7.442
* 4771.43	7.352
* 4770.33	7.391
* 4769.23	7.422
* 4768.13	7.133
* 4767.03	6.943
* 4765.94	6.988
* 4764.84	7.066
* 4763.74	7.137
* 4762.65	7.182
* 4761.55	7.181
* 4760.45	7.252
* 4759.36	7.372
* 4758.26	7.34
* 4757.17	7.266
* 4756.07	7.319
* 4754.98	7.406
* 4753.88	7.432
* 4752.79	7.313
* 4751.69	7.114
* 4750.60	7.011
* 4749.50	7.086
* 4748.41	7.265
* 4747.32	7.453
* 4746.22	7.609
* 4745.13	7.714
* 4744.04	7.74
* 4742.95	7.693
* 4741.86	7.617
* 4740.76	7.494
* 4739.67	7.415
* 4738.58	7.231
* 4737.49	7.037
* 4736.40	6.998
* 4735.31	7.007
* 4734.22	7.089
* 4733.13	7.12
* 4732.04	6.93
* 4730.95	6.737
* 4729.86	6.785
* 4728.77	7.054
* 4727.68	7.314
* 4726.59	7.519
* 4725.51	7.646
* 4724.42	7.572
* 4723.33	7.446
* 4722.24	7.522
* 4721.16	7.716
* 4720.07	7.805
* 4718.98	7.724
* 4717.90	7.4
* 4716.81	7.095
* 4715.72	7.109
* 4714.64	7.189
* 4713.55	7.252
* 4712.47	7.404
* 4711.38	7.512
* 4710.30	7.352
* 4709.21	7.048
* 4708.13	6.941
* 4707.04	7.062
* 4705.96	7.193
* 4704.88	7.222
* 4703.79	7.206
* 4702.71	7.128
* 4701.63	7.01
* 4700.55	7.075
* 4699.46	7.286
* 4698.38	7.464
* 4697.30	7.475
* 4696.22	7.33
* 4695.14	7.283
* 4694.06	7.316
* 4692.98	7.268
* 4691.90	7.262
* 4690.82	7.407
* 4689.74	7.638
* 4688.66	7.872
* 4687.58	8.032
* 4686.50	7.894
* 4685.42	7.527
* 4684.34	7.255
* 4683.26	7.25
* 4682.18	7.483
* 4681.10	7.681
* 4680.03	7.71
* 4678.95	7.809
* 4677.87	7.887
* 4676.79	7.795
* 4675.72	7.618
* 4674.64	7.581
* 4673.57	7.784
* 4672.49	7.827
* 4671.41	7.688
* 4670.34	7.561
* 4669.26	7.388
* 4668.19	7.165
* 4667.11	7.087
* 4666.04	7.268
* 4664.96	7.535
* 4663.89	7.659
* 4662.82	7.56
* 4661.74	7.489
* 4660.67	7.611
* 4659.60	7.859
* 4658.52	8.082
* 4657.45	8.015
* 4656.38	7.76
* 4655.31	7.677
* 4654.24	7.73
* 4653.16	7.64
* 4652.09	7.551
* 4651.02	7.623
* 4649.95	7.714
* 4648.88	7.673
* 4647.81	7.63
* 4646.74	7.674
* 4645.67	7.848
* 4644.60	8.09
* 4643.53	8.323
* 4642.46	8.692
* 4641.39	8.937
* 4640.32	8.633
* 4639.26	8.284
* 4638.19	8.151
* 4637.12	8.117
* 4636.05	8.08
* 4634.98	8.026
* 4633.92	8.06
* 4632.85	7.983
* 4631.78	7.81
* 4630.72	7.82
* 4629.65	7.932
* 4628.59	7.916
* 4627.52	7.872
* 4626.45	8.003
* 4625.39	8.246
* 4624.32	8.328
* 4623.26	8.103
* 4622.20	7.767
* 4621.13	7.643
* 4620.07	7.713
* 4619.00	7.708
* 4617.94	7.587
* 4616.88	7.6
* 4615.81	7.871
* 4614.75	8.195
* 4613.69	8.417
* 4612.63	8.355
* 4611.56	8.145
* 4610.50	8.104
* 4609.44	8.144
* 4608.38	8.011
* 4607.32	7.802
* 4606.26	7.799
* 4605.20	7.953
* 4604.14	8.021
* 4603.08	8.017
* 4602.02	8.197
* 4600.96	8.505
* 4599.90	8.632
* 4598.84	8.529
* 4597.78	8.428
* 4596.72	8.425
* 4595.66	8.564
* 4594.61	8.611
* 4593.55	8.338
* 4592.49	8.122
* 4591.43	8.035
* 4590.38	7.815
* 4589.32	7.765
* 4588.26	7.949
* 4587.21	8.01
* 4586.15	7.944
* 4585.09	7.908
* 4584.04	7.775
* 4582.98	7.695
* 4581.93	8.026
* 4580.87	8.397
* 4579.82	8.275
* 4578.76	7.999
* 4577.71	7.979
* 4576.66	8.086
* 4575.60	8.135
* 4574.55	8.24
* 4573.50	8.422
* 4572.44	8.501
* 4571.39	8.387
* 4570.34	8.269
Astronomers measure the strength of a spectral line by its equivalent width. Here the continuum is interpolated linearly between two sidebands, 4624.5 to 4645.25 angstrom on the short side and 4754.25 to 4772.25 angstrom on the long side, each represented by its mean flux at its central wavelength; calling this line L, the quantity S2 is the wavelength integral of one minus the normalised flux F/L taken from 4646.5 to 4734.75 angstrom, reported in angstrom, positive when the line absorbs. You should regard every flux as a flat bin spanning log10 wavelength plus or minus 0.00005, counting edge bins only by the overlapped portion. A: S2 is 3.4 angstrom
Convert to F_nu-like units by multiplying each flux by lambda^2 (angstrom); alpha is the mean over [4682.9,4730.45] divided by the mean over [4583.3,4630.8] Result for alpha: 0.95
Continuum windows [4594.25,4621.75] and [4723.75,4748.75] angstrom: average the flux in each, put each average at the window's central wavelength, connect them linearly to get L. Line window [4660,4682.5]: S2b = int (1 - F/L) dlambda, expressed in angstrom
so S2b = 0.38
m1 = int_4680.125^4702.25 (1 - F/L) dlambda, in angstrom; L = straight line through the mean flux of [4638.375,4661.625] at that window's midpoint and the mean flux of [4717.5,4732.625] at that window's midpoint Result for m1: 0.5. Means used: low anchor 7.95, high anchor 7.37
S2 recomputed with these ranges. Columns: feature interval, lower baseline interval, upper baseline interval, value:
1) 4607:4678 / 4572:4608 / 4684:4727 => -0.66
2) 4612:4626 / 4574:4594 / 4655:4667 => -0.18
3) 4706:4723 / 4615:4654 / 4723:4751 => 0.22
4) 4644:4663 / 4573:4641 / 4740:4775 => 0.26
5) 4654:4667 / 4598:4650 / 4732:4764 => 0.28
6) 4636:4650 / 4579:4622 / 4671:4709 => -0.66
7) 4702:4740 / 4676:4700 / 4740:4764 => 1.04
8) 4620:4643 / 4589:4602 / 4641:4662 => -0.20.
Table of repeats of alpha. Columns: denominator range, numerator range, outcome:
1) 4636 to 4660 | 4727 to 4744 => 0.93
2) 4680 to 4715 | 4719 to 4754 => 1.01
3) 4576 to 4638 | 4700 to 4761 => 0.95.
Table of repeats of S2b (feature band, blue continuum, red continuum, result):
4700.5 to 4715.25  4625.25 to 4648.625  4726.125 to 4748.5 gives 0.6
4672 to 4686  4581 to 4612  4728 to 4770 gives 0.0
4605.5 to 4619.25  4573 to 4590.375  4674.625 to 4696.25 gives -0.2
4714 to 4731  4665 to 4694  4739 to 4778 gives 0.2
